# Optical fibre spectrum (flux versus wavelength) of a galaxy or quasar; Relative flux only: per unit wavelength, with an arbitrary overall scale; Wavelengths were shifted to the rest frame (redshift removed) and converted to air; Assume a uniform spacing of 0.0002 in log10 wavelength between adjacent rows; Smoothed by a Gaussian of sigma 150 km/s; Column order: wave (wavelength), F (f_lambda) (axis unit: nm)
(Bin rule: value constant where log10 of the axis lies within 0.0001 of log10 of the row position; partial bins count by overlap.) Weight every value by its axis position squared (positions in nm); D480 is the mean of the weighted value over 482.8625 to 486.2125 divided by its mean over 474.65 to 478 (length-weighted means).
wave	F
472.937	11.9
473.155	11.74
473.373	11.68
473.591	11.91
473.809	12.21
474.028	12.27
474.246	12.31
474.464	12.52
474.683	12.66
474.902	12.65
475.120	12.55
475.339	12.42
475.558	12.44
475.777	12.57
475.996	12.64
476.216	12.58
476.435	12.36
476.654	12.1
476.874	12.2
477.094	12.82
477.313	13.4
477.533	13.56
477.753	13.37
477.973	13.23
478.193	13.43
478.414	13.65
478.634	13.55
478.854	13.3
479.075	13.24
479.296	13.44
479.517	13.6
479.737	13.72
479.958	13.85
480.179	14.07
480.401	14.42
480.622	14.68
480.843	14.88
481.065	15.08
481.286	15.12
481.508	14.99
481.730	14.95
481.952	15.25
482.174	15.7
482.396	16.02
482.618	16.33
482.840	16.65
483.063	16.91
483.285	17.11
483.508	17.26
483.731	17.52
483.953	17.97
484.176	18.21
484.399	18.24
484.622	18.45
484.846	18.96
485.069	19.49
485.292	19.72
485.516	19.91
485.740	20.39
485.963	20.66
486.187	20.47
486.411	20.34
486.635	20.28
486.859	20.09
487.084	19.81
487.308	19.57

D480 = 1.5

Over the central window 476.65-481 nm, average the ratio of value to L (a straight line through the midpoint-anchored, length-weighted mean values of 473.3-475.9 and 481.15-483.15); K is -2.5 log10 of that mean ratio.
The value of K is 0.05 mag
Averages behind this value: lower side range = 12.4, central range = 13.6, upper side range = 15.7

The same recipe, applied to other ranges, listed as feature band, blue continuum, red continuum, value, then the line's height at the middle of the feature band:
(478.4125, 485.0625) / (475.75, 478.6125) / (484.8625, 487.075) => 0.07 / 16.6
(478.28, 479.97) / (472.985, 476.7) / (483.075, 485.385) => 0.11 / 15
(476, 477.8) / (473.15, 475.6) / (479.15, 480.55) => 0.02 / 13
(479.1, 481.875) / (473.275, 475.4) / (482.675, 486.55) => 0.13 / 16.1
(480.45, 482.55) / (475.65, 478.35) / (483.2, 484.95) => 0.06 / 16.1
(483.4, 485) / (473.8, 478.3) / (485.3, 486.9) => 0.04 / 18.8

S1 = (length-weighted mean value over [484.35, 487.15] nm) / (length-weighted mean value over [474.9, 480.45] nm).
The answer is 1.5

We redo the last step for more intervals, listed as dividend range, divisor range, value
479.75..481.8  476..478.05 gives 1.14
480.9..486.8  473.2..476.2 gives 1.44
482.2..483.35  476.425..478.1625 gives 1.28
